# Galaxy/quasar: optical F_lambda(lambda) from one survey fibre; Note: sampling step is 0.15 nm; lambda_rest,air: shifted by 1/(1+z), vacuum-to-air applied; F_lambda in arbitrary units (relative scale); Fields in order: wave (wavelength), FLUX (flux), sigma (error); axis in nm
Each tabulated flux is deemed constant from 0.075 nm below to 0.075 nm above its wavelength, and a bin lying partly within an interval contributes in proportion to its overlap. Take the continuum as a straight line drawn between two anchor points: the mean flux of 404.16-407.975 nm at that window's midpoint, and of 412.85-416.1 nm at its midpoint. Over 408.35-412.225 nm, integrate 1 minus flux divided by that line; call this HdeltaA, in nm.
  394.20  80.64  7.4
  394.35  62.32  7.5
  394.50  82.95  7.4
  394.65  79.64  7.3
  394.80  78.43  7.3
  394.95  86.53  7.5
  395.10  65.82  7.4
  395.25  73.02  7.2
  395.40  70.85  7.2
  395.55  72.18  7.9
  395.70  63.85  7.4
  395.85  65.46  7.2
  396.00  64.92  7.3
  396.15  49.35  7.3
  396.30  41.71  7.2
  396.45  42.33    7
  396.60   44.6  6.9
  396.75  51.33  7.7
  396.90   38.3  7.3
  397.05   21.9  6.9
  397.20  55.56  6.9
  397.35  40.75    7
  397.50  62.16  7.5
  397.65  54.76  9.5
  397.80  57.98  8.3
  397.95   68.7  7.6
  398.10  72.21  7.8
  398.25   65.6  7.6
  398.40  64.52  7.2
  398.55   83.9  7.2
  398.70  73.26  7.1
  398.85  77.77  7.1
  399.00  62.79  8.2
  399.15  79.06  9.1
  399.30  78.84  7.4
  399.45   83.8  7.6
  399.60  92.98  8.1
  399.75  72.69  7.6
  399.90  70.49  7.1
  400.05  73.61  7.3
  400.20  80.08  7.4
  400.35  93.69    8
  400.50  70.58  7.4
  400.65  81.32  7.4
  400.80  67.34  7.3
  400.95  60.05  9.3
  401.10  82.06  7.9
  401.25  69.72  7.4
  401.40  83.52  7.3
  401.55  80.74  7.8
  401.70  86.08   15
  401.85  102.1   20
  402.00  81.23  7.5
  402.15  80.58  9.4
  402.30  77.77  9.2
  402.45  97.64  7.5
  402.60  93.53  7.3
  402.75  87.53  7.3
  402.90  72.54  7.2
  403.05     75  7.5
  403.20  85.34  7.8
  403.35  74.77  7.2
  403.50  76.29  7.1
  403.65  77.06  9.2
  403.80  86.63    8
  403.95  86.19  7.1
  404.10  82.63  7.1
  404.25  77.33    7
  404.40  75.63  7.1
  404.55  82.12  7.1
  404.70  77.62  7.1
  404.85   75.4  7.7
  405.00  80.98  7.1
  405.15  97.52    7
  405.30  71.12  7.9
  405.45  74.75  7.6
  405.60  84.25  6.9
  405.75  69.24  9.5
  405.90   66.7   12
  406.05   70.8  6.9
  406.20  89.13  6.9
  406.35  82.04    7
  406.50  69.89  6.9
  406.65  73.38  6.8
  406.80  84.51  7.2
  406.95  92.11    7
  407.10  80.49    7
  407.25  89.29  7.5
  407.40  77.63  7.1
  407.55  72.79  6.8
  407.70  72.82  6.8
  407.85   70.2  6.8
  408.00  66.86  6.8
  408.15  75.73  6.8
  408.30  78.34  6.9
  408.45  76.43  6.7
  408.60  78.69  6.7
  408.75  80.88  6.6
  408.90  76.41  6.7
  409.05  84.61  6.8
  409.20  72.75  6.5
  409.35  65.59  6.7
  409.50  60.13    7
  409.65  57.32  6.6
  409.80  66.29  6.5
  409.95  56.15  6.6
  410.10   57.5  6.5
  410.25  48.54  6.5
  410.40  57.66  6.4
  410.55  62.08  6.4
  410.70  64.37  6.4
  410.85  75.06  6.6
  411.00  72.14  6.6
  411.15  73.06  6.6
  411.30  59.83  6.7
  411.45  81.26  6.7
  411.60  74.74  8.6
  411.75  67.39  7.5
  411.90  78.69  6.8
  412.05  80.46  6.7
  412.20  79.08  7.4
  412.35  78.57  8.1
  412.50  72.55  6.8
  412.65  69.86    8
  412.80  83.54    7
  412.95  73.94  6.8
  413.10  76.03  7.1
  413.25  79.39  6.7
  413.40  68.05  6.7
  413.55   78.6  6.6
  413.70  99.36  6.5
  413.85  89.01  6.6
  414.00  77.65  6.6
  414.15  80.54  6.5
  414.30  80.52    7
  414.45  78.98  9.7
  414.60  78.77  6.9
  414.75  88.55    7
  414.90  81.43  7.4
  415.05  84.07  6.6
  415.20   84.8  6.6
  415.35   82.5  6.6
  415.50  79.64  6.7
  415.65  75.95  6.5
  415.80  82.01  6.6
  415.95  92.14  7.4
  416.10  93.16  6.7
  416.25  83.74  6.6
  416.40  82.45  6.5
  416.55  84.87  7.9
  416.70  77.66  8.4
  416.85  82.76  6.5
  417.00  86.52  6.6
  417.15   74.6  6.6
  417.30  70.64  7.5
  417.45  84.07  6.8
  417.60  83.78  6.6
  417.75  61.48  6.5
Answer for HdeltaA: 0.51 nm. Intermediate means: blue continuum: 78.2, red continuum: 81.8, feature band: 69.4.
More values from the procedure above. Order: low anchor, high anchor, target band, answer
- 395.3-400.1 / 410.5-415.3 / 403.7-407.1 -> -0.45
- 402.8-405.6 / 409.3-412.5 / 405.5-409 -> -0.16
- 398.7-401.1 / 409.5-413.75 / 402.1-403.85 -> -0.17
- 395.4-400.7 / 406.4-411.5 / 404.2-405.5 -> -0.19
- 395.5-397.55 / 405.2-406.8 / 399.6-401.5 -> -0.46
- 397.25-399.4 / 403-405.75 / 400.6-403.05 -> -0.22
